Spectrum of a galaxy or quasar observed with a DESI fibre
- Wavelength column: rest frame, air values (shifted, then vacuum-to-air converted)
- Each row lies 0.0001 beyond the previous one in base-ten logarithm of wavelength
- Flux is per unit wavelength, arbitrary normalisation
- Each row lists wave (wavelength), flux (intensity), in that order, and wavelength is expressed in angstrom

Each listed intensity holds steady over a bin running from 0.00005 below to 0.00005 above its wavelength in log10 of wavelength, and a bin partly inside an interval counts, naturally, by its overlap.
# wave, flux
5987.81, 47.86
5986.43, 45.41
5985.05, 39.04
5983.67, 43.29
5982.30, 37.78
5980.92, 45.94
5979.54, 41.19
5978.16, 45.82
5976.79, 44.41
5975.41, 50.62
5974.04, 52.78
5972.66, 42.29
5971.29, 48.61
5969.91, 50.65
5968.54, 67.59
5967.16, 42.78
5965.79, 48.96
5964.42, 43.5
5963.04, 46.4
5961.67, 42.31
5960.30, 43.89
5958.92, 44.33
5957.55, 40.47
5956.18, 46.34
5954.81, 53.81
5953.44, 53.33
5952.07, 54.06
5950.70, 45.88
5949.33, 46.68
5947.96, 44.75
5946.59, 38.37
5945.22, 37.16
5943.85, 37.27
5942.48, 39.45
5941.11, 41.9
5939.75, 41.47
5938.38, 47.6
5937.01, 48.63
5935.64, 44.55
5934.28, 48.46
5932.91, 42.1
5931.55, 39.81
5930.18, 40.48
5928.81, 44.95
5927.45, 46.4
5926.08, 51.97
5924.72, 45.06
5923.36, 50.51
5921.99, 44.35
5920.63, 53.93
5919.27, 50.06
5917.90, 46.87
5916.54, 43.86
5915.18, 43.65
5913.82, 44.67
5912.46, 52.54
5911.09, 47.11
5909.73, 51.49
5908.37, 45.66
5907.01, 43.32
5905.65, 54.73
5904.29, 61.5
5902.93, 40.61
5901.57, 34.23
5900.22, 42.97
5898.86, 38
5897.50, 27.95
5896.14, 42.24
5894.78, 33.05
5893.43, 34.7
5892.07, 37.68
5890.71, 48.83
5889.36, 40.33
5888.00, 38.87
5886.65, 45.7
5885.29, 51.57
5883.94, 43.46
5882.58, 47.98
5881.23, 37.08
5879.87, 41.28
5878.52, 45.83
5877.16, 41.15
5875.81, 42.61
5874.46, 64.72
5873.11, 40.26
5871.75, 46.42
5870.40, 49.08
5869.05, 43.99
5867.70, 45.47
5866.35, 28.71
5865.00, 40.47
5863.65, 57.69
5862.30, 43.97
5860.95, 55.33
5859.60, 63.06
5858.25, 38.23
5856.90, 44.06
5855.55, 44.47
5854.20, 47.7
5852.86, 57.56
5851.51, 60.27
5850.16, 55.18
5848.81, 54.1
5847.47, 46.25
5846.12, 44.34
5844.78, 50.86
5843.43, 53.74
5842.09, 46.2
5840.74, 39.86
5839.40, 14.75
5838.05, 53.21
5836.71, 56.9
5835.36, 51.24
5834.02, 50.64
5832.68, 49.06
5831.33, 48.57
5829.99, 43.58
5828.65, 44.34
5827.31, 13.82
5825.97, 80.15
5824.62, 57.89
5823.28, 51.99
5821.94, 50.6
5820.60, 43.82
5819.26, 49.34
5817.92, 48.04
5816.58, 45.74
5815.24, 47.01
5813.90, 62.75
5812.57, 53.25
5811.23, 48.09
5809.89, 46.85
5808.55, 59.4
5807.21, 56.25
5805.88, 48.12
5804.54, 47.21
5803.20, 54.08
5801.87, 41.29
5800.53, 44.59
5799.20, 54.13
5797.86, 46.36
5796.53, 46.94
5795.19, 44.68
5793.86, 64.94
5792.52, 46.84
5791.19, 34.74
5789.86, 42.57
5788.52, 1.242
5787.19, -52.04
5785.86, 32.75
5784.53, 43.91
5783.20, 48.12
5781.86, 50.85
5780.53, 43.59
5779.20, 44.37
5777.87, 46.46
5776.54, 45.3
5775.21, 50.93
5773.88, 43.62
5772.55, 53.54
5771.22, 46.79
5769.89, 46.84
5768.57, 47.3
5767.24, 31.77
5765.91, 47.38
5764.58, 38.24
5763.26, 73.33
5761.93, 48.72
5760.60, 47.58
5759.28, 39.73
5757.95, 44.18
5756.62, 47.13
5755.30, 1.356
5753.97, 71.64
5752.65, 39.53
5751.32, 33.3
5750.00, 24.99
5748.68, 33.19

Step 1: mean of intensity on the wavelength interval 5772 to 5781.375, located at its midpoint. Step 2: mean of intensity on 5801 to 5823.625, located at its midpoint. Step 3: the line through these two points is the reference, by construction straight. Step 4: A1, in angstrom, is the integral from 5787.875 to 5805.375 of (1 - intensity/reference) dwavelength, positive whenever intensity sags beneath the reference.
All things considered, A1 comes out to 1.7 angstrom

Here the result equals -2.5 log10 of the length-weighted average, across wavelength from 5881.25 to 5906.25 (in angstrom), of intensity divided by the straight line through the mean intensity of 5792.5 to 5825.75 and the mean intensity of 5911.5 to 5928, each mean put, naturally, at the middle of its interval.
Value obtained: 0.15 mag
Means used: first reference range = 50.9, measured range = 42.3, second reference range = 47.8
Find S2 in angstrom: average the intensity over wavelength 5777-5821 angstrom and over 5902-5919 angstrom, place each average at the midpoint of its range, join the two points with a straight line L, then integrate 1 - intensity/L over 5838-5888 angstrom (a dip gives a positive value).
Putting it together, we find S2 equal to -0.5 angstrom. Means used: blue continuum 43.5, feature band 46.5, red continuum 47.8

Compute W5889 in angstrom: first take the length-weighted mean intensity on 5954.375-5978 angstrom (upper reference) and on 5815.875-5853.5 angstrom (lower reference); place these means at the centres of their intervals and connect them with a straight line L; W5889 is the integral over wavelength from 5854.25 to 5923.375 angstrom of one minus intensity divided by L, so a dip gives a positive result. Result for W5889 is 4.6 angstrom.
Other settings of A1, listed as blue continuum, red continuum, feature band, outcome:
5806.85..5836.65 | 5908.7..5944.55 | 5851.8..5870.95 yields 0.44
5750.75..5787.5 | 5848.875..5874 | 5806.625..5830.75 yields -2.53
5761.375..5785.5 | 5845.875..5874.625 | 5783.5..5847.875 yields 3.98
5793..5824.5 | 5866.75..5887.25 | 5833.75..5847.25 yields 0.58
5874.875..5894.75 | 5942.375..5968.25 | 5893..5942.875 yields -0.97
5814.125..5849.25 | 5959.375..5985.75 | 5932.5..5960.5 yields 0.98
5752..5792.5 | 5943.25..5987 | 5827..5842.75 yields -0.51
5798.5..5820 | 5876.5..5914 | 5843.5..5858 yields -1.01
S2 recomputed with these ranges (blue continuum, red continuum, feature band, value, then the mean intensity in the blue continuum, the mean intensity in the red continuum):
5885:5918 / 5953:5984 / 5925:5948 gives 1.0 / 43.5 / 46.8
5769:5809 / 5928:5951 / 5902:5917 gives -1.8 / 42.6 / 42.9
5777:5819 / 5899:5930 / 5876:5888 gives 0.6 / 43.4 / 47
